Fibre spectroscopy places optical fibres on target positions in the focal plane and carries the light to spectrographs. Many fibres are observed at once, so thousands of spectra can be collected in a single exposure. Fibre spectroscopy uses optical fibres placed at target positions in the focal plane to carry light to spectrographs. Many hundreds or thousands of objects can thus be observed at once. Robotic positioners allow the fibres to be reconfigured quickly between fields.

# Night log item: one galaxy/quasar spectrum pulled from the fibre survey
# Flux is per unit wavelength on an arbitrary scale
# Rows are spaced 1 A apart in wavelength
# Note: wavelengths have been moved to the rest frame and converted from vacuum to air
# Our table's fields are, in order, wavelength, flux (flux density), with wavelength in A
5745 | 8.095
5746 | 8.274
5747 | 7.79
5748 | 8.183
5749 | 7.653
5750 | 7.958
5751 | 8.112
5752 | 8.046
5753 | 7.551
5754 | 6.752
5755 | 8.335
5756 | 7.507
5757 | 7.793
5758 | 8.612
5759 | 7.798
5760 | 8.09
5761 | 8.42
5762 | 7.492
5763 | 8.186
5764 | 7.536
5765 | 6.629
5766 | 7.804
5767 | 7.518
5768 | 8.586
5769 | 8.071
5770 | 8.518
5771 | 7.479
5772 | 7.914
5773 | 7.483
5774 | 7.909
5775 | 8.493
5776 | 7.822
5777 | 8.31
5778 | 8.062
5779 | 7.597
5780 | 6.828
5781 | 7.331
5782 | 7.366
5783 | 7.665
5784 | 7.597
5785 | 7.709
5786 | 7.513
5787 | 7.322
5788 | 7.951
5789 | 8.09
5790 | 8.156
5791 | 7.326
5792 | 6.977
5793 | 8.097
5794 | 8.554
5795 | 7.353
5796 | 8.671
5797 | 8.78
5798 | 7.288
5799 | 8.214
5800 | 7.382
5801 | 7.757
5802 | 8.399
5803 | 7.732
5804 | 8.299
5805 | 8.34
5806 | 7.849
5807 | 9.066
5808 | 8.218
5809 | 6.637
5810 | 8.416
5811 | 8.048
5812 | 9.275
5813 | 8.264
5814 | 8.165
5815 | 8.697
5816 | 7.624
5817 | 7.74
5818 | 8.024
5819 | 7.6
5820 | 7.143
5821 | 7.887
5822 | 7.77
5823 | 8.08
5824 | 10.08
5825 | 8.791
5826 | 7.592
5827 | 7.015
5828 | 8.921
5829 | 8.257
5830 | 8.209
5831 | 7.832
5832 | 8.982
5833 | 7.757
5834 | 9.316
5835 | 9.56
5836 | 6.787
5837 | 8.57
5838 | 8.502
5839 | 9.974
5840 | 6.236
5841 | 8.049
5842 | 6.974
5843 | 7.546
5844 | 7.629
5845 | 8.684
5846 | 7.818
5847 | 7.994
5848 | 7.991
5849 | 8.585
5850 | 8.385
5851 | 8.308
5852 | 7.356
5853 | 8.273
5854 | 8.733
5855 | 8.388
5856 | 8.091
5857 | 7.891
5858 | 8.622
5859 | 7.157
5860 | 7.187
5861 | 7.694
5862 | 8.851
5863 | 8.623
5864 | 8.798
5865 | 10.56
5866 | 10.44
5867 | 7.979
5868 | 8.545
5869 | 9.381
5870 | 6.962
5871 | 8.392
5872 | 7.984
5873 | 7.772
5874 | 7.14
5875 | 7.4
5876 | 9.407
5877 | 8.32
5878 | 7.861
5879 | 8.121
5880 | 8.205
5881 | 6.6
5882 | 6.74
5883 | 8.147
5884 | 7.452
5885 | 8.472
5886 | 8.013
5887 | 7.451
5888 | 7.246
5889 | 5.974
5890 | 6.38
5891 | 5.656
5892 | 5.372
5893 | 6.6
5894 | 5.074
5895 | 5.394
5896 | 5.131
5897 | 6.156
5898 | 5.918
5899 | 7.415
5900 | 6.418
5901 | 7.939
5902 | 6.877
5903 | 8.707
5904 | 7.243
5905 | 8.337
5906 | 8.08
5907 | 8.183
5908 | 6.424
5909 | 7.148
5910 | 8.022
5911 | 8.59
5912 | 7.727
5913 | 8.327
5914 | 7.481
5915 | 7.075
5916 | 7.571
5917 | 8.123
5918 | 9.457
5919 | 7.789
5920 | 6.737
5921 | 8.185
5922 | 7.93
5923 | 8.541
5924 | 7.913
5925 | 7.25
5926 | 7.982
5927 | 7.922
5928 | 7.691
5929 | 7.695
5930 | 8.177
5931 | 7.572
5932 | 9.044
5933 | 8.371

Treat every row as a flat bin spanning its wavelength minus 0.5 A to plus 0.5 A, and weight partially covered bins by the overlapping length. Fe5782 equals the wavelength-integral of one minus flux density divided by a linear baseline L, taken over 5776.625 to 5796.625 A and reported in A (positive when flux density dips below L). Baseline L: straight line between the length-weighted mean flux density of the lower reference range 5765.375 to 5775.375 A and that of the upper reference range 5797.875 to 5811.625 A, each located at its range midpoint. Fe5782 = 0.6 A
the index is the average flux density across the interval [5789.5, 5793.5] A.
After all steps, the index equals 7.64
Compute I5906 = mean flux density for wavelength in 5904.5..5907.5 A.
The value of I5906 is 8.2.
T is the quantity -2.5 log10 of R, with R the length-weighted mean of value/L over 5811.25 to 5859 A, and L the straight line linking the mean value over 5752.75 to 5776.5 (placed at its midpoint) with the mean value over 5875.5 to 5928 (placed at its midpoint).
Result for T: -0.07 mag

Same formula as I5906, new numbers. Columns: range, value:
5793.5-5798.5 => 8.13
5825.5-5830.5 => 8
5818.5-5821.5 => 7.54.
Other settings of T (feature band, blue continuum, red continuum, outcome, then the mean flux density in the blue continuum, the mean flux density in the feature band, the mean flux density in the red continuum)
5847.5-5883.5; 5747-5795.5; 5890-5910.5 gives -0.16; 7.79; 8.19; 6.79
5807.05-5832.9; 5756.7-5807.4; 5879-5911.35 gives -0.07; 7.88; 8.14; 7.05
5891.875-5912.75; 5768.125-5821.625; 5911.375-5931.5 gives 0.12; 7.91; 7.03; 7.86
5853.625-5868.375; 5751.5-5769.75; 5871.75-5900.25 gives -0.18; 7.83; 8.5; 7.03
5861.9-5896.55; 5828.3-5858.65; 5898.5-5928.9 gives 0.05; 8.18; 7.6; 7.77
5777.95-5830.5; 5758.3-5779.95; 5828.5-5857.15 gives 0.01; 7.88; 7.96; 8.16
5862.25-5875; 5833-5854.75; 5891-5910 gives -0.13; 8.15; 8.51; 6.8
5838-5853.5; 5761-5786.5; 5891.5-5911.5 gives -0.10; 7.75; 8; 6.95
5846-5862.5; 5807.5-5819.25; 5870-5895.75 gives -0.07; 8.07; 8.09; 7.22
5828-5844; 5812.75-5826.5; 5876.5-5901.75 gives -0.05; 8.1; 8.18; 6.88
